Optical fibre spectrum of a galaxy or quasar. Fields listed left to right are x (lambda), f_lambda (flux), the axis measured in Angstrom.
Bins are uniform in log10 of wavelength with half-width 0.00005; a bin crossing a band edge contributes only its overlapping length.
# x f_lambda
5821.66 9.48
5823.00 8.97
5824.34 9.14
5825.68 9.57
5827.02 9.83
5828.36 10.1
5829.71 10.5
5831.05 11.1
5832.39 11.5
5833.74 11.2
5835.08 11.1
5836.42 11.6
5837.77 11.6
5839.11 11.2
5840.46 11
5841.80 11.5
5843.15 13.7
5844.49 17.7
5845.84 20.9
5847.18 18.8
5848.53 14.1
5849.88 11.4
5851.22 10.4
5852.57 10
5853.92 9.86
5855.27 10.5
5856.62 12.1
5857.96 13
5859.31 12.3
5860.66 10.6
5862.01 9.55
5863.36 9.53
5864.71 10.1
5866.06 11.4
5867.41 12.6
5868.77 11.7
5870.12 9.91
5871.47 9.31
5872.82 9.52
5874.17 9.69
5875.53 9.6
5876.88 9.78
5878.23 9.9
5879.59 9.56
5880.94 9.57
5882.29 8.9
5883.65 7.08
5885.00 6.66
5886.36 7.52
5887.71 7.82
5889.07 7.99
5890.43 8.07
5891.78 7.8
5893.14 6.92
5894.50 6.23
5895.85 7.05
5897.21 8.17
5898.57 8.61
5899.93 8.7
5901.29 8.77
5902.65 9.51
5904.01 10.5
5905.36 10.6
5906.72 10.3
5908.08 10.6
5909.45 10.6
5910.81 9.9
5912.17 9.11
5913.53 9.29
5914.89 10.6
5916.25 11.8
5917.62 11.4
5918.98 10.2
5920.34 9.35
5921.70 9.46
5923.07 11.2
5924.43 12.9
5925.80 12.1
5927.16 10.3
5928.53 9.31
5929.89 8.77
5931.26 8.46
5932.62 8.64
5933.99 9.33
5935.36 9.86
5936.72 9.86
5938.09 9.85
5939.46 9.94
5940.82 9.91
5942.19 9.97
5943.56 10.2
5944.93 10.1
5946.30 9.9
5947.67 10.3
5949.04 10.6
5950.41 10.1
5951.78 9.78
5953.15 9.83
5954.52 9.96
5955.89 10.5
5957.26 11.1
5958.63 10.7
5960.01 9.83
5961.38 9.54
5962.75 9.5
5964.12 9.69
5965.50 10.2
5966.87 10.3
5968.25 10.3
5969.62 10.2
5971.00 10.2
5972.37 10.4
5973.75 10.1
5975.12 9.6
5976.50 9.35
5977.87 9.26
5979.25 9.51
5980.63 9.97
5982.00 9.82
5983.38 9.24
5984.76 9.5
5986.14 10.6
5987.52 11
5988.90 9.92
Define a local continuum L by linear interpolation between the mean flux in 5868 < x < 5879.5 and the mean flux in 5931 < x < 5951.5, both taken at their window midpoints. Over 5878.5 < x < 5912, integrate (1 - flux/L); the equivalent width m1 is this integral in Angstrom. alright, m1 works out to 4.1 Angstrom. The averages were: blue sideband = 9.92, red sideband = 9.83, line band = 8.67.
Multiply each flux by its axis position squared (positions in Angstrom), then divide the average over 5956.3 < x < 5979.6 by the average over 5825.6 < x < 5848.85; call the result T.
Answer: 0.82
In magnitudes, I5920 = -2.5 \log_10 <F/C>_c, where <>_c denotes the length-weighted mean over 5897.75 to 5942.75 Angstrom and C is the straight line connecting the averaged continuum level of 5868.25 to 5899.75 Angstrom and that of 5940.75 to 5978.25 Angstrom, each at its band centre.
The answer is -0.08 mag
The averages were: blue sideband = 8.57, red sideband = 10.1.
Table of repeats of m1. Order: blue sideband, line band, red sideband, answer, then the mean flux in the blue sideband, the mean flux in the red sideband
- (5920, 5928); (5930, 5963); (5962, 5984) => 1.7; 10.9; 9.85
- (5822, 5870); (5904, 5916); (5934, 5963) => 0.5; 11.7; 10.1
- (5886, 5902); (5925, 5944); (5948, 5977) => -1.3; 7.81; 10.1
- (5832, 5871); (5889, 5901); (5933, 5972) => 3.7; 12.1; 10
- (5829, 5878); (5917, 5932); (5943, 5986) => 0.4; 11.7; 9.99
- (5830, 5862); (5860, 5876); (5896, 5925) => 1.8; 12.4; 10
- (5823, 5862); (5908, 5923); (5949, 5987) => 0.8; 11.9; 9.98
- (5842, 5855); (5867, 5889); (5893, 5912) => 4.0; 13.9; 9.1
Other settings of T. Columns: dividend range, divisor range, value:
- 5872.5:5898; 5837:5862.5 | 0.66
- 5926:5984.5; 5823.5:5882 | 0.90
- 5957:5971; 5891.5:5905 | 1.24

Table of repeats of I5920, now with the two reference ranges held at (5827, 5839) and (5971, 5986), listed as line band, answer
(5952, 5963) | -0.02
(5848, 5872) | -0.02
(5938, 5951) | -0.01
